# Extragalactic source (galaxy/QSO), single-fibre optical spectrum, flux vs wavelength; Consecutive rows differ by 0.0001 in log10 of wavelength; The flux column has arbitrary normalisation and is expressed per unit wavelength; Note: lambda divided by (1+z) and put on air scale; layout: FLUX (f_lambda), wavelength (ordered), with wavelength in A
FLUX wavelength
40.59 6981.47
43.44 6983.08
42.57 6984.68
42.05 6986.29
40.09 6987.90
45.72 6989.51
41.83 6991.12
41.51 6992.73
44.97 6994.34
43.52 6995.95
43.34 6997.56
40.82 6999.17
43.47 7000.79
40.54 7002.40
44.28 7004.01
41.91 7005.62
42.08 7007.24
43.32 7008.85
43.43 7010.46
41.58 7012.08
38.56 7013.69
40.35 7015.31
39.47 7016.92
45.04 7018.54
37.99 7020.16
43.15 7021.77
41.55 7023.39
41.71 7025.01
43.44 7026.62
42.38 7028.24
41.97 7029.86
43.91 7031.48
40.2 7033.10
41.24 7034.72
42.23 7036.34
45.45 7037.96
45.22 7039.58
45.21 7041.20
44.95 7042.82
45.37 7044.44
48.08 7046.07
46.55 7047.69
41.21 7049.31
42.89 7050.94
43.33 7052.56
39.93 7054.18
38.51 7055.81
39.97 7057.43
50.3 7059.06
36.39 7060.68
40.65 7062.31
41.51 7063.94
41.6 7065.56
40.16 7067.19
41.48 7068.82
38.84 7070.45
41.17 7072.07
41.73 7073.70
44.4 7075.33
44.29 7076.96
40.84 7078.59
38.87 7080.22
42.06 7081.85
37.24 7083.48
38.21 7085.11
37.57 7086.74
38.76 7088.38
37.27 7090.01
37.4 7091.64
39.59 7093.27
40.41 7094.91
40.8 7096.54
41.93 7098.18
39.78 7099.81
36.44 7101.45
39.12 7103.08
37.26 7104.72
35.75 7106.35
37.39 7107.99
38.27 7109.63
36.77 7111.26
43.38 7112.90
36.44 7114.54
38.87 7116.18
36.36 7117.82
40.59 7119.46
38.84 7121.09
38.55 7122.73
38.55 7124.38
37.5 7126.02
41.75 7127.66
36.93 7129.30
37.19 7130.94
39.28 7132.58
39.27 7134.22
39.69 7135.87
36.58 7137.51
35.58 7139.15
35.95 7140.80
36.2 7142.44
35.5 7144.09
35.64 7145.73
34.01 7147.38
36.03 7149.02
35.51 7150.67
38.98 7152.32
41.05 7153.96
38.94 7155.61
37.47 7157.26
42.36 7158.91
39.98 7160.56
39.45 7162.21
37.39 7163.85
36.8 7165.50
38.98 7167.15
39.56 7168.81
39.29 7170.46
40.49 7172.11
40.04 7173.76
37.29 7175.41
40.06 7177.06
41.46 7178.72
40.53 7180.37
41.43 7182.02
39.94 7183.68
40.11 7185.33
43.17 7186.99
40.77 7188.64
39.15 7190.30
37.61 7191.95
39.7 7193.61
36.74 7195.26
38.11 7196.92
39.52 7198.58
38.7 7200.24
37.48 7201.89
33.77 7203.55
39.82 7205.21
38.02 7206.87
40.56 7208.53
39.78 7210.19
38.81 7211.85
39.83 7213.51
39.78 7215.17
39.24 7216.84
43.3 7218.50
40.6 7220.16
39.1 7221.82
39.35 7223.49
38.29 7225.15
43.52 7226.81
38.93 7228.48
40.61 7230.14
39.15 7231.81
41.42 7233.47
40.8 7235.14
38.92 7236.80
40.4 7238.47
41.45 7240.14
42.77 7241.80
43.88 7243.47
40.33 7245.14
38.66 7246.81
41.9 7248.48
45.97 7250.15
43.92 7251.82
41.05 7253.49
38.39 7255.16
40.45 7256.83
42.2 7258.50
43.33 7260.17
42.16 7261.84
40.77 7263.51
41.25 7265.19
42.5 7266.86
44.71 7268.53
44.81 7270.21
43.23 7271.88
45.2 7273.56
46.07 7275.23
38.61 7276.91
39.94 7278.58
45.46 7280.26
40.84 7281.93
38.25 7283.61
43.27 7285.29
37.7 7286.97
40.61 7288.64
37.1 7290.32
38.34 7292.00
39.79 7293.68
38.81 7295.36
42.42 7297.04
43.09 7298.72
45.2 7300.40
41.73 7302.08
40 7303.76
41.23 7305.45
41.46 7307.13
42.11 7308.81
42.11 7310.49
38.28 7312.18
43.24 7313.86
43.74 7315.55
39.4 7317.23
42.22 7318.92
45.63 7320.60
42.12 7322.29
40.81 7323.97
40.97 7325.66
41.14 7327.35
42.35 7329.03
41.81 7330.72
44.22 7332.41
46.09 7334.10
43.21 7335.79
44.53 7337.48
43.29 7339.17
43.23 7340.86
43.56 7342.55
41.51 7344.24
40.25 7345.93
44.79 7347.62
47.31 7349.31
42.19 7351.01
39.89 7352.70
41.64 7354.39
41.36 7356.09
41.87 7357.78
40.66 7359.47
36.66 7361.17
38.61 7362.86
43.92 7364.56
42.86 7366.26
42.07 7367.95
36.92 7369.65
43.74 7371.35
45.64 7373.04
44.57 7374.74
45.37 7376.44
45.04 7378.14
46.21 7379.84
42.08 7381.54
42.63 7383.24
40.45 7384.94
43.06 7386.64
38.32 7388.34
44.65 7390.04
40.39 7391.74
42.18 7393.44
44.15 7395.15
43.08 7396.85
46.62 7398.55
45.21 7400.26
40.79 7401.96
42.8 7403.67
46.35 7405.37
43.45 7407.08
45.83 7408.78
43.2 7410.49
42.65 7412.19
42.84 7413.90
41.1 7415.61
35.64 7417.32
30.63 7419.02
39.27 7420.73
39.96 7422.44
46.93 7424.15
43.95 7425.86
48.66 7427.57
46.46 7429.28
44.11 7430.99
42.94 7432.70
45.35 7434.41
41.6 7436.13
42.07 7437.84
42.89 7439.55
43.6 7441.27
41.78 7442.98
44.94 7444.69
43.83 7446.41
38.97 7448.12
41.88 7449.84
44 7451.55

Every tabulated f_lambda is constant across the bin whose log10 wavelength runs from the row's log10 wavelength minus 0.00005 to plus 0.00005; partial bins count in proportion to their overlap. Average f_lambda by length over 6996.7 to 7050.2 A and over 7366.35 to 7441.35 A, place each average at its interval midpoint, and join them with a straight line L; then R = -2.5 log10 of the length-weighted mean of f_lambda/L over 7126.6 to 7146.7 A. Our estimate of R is 0.14 mag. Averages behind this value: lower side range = 42.7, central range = 37.4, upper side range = 42.8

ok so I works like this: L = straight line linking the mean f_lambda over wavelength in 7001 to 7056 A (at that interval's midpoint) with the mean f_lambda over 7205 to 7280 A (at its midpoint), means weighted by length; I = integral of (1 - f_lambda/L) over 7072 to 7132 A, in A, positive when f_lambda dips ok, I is 4.3 A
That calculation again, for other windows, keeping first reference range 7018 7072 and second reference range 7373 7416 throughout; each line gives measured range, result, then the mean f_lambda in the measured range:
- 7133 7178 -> 4.9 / 38.1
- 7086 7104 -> 1.5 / 39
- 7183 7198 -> 1.2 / 39.5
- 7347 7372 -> 1.0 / 41.6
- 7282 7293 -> 1.0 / 39.3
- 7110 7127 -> 1.6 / 38.6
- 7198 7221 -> 2.0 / 39.2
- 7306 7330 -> 0.8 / 41.8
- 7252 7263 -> 0.4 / 41.4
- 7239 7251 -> 0.3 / 42.1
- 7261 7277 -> 0.0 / 43.1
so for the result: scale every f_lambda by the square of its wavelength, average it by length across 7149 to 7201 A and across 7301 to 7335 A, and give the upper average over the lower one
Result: 1.1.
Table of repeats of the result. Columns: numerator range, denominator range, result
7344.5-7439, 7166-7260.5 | 1.11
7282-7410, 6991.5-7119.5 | 1.11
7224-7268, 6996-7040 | 1.04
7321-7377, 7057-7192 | 1.15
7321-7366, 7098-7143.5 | 1.18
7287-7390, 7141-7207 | 1.14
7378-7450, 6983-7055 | 1.12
